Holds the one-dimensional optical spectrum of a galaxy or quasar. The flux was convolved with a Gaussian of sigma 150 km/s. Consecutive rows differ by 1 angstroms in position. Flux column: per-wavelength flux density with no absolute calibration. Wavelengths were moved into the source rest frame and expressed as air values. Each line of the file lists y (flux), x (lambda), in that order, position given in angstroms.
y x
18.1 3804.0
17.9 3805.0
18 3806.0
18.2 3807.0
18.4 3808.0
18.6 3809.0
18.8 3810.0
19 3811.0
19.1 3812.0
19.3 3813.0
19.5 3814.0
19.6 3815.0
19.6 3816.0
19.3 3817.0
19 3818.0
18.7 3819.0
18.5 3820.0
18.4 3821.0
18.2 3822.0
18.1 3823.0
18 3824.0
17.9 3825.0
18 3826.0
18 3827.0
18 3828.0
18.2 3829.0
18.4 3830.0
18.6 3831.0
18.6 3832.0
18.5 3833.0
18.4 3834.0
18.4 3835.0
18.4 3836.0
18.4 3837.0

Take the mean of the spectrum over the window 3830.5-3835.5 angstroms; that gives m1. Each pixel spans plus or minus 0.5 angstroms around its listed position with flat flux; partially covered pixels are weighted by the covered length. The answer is 18.5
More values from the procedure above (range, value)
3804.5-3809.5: 18.2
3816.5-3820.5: 18.9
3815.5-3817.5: 19.5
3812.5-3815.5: 19.5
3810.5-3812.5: 19.1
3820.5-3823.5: 18.2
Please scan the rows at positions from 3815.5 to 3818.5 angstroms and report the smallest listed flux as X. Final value 19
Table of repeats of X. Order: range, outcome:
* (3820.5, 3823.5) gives 18.1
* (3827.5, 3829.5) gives 18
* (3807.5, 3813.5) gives 18.4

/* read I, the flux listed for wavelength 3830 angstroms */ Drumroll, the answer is 18.4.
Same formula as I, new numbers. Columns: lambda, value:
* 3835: 18.4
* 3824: 18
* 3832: 18.6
